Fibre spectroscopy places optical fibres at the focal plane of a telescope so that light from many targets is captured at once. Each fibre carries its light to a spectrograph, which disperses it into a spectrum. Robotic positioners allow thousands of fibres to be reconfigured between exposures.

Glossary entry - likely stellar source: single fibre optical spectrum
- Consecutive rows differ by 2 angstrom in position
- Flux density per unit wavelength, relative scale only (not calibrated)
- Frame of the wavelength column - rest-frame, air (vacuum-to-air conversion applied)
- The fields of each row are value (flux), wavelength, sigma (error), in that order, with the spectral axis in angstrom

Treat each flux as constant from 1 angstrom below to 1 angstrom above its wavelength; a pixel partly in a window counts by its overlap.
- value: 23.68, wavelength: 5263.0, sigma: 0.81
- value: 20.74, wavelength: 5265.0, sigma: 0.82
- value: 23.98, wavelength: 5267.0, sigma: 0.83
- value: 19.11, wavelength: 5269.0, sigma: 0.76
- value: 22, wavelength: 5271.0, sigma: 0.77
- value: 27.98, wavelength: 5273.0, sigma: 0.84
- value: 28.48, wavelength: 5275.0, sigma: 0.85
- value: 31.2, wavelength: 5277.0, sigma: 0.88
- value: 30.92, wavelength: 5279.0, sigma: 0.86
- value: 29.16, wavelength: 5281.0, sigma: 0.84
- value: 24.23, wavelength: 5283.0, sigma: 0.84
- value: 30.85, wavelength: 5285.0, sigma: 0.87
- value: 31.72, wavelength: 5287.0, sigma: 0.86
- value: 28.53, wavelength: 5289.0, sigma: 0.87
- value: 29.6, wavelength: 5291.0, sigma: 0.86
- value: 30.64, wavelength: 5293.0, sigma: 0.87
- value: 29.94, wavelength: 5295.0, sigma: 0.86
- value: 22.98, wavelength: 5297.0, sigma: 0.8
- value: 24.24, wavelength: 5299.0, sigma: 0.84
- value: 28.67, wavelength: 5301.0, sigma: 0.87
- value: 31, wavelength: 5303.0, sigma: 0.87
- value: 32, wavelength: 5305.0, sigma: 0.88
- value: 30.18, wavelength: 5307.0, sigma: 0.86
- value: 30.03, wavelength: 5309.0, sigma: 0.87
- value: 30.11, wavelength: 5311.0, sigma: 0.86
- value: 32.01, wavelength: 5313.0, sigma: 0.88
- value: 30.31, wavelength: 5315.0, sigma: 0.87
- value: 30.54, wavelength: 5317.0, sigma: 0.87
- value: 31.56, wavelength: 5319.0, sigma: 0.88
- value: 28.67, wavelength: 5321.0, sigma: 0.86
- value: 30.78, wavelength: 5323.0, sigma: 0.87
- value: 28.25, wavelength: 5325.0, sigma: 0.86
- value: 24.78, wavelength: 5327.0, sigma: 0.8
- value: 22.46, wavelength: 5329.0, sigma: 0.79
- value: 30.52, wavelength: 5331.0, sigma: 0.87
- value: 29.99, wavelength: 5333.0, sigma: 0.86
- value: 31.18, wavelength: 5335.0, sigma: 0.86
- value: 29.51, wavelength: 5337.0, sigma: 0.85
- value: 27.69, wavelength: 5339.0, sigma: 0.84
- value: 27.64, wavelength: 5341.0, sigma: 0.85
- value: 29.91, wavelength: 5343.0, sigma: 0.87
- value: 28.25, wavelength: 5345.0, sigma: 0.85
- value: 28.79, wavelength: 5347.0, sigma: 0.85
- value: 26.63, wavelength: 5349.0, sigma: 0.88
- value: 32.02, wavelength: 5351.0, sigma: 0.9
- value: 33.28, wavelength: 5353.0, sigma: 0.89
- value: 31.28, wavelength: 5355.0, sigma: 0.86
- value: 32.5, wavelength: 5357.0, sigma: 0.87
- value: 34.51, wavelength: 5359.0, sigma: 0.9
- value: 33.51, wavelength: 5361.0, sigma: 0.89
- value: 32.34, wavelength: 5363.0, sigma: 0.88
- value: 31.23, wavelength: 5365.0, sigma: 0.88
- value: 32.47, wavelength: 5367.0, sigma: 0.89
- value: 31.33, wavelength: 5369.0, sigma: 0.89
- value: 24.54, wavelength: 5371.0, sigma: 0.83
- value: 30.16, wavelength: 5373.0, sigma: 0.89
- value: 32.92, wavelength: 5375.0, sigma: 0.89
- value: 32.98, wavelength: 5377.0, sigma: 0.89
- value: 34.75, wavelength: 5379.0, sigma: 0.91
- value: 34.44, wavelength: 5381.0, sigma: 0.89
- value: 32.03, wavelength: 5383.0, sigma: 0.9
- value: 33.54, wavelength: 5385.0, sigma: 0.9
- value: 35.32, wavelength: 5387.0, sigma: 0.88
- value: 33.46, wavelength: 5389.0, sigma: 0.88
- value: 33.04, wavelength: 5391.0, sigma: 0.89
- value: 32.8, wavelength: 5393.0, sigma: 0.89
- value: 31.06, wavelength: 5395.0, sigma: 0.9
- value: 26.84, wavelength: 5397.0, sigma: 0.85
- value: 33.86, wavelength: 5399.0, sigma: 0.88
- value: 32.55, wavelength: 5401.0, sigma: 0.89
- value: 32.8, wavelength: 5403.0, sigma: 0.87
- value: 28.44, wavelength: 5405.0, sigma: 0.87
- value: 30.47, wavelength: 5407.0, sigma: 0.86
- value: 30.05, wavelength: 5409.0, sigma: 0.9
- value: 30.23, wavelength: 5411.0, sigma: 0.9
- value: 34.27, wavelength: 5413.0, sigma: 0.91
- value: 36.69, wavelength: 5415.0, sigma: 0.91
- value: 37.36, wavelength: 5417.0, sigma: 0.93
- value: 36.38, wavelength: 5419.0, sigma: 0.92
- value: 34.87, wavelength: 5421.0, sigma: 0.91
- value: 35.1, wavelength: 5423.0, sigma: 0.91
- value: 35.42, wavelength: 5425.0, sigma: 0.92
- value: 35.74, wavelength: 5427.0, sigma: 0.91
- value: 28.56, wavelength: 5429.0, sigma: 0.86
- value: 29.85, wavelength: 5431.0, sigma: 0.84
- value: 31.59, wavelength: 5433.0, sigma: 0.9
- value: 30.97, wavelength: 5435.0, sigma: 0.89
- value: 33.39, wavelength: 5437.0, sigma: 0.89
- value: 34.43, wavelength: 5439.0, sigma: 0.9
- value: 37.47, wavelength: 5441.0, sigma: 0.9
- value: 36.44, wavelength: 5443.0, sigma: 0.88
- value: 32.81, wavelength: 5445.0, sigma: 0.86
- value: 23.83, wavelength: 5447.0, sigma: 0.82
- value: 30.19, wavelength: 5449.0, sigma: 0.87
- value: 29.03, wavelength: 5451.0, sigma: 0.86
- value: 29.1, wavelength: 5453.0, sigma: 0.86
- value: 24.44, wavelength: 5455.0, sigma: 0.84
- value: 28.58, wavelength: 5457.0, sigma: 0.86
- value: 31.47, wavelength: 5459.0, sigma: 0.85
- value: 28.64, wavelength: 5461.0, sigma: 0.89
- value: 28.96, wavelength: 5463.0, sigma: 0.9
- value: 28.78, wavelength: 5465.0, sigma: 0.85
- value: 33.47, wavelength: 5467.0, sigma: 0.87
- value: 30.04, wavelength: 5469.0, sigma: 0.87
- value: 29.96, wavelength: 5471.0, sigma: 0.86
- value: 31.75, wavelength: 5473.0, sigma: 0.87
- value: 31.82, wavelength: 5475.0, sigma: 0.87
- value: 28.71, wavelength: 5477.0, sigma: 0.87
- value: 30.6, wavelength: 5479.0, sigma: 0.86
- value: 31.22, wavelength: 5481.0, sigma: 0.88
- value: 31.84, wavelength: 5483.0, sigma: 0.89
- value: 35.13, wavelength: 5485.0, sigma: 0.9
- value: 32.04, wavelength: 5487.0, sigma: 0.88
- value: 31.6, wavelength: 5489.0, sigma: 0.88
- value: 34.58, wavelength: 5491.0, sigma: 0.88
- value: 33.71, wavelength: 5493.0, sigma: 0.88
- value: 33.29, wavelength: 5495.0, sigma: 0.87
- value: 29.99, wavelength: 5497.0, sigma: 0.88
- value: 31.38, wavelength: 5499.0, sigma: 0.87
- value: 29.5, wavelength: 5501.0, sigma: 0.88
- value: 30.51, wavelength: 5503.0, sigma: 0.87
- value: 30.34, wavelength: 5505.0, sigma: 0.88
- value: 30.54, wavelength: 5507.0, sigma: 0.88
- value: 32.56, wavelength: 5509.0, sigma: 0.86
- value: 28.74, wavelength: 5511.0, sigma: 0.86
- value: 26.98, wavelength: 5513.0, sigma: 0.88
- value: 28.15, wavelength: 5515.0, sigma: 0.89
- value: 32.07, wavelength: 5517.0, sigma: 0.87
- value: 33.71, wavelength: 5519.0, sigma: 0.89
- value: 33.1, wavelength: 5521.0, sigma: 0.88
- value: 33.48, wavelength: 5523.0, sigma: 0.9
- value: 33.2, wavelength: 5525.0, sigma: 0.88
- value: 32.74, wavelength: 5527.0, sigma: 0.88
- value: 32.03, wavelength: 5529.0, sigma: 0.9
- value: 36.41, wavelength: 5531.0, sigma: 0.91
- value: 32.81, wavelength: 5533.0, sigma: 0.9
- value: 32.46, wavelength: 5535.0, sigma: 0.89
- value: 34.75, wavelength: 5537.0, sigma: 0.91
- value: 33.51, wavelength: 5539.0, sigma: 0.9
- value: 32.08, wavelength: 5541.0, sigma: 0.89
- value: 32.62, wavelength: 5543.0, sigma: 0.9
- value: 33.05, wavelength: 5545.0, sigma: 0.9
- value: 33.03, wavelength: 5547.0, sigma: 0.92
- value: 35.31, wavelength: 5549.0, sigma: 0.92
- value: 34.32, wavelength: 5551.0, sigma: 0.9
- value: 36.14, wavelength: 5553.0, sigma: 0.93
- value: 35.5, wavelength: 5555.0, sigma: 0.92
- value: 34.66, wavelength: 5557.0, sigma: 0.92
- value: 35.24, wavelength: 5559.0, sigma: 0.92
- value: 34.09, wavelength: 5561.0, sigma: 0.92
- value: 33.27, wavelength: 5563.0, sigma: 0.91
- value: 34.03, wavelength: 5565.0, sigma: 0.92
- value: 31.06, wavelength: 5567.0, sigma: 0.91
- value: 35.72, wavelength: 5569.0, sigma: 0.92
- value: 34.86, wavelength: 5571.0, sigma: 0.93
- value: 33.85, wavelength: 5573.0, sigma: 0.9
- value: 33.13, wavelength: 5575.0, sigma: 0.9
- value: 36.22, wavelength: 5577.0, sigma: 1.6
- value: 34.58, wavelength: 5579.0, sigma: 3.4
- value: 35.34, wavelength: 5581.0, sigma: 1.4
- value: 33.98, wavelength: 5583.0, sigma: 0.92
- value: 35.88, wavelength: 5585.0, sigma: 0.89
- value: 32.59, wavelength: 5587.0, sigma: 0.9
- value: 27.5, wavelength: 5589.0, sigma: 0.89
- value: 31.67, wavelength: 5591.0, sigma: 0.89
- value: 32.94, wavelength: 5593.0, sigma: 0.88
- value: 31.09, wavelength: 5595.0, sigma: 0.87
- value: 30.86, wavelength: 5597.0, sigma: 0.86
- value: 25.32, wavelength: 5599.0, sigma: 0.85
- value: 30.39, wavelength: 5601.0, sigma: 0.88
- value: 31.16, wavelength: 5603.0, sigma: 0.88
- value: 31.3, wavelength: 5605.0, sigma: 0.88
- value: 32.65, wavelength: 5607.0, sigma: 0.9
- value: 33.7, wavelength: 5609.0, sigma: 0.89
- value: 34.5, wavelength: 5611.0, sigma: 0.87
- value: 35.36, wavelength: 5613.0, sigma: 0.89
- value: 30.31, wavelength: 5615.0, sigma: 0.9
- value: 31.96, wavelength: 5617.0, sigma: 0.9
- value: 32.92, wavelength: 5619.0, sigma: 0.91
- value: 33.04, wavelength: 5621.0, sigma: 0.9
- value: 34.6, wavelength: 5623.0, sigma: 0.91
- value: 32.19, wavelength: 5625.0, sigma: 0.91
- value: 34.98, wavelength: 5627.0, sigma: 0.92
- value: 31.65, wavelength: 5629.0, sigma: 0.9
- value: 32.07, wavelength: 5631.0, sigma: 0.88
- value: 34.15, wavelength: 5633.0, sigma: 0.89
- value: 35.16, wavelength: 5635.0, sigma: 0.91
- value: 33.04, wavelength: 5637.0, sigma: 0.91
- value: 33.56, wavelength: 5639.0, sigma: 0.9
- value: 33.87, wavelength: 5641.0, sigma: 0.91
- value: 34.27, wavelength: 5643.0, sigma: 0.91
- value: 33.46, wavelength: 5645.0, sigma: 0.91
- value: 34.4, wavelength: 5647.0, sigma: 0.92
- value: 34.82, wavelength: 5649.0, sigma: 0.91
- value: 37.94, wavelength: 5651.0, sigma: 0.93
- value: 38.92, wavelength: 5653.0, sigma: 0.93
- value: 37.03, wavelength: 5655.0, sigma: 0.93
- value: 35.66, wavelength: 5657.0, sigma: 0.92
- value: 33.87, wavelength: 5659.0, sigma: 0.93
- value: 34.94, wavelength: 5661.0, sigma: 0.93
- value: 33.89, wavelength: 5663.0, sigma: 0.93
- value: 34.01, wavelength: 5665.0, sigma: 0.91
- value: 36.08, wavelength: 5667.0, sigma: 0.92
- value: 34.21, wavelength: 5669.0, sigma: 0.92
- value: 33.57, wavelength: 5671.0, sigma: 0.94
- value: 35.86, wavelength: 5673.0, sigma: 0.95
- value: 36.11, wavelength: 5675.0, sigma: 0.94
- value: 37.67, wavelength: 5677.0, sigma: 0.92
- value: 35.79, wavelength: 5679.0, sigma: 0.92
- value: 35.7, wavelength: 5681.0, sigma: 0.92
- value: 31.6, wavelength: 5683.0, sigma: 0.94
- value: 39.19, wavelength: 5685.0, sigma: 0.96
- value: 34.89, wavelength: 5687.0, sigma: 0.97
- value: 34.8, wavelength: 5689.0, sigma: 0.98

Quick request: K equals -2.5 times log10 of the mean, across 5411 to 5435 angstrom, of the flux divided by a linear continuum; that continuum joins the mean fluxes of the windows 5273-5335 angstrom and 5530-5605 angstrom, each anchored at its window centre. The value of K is -0.10 mag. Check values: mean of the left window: 29.2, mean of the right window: 33.3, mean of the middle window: 33.9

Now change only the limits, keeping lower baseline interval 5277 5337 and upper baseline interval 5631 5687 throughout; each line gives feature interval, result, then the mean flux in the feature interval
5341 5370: -0.04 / 31.2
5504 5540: 0.02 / 32.1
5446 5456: 0.16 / 27.3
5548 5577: -0.03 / 34.4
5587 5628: 0.08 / 31.9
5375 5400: -0.08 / 32.8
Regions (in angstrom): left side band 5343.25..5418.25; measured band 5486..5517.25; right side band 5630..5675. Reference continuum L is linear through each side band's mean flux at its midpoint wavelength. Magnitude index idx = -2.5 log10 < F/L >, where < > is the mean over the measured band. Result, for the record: 0.08 mag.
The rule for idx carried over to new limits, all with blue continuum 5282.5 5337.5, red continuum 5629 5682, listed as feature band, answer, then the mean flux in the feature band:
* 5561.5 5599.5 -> 0.02 mag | 33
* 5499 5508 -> 0.07 mag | 30.4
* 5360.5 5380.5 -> -0.05 mag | 31.6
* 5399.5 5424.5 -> -0.08 mag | 33.3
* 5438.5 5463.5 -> 0.04 mag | 30.4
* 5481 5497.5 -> -0.02 mag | 32.8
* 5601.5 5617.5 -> 0.05 mag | 32.6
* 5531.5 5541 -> -0.02 mag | 33.4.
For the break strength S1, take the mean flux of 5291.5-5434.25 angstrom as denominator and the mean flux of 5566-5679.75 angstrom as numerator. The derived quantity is 1.1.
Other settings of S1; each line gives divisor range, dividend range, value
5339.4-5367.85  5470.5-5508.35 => 1.02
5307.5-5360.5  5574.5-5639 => 1.10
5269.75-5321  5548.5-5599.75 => 1.15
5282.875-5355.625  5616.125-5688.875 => 1.18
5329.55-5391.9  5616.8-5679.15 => 1.11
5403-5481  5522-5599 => 1.06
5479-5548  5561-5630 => 1.02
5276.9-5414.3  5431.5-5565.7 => 1.05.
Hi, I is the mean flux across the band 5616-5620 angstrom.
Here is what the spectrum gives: 32.4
